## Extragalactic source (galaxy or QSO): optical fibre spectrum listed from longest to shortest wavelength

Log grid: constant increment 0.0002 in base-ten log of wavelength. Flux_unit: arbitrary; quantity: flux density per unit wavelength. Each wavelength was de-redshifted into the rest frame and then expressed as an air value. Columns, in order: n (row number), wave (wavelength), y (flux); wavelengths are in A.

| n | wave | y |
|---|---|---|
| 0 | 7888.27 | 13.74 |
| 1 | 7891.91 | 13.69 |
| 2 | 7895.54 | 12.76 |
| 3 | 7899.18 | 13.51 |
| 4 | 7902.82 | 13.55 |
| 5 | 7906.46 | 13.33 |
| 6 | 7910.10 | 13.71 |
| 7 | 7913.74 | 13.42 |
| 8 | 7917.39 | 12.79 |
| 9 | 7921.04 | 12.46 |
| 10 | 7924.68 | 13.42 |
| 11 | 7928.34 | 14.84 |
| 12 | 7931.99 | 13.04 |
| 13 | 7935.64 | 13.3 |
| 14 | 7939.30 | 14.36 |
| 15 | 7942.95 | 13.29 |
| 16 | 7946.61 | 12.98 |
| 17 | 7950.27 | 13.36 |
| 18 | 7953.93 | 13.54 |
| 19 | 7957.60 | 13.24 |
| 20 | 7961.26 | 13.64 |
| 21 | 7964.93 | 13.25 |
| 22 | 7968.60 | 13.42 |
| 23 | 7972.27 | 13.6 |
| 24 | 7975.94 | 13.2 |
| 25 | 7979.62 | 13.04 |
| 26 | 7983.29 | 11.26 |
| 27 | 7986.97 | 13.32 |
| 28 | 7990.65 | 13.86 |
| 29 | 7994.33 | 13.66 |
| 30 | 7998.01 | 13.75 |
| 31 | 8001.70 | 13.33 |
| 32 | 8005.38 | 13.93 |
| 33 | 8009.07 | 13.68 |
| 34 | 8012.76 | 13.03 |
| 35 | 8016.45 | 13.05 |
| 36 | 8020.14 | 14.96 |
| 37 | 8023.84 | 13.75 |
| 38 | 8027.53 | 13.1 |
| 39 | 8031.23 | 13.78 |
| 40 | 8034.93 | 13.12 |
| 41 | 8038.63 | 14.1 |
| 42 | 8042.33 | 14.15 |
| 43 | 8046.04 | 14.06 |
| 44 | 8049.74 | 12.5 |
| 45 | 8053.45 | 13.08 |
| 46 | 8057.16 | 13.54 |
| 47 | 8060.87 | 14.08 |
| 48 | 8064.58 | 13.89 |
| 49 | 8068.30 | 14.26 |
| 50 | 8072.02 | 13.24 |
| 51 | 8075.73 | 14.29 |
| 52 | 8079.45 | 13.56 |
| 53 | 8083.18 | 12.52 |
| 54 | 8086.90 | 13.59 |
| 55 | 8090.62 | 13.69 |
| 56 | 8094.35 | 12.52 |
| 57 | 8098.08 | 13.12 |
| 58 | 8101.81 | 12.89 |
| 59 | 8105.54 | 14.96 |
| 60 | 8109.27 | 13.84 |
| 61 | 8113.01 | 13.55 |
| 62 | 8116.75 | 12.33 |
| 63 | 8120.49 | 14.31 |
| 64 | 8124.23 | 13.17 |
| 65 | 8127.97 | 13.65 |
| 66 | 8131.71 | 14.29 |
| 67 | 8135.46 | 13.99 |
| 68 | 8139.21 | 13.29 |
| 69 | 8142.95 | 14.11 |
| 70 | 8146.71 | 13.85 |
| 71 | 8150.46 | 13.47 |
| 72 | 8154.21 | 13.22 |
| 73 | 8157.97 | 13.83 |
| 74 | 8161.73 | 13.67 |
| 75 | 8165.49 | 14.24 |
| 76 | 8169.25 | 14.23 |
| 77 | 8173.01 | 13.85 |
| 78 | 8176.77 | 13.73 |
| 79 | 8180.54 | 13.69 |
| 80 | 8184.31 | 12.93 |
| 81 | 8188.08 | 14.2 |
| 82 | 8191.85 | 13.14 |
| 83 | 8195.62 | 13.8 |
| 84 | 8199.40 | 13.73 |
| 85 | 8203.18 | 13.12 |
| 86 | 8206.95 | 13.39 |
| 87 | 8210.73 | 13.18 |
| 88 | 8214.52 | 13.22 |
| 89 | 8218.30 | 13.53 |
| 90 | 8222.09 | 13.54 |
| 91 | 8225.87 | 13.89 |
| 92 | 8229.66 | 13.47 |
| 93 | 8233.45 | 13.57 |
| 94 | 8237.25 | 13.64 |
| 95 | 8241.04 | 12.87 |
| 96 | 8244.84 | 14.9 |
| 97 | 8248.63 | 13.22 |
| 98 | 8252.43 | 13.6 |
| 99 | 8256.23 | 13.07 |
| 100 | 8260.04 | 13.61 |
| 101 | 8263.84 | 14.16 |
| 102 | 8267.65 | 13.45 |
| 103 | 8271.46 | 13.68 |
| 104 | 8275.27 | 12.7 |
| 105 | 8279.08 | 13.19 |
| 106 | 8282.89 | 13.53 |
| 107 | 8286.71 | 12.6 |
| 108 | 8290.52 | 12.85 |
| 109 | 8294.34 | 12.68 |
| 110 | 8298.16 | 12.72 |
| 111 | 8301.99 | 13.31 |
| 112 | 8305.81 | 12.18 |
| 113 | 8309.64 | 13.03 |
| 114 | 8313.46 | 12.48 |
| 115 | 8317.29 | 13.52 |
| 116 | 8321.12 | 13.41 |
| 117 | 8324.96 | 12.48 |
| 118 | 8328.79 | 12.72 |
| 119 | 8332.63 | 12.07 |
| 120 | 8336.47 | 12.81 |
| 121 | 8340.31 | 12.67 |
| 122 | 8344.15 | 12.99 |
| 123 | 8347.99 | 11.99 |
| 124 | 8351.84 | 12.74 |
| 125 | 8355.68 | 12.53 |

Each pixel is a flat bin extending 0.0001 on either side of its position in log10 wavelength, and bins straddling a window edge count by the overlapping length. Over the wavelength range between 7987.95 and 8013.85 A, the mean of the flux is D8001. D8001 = 13.6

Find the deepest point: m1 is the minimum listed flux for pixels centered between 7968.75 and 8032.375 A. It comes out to 11.26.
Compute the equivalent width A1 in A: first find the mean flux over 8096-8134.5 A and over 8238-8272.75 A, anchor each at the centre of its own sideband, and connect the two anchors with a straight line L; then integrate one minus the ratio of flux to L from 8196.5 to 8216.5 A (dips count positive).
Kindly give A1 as 0.4 A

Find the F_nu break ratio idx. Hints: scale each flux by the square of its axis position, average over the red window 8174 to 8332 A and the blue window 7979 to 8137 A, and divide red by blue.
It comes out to 1.03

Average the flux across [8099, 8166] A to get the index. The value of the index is 13.7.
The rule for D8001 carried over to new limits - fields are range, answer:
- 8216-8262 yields 13.6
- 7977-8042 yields 13.5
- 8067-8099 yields 13.4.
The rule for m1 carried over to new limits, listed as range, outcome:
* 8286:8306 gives 12.18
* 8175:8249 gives 12.87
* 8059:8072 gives 13.89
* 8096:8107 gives 12.89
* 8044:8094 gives 12.5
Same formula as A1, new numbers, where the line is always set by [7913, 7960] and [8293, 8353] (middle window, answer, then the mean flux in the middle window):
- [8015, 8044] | -1.2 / 13.8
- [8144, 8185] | -2.3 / 13.7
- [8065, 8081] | -0.8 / 13.8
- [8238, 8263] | -1.4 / 13.6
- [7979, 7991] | 0.5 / 12.7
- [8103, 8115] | -0.9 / 14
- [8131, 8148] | -1.1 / 13.9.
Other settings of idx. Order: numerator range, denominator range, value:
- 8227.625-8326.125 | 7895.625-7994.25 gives 1.08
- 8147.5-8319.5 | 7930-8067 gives 1.05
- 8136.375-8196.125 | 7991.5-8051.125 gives 1.04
